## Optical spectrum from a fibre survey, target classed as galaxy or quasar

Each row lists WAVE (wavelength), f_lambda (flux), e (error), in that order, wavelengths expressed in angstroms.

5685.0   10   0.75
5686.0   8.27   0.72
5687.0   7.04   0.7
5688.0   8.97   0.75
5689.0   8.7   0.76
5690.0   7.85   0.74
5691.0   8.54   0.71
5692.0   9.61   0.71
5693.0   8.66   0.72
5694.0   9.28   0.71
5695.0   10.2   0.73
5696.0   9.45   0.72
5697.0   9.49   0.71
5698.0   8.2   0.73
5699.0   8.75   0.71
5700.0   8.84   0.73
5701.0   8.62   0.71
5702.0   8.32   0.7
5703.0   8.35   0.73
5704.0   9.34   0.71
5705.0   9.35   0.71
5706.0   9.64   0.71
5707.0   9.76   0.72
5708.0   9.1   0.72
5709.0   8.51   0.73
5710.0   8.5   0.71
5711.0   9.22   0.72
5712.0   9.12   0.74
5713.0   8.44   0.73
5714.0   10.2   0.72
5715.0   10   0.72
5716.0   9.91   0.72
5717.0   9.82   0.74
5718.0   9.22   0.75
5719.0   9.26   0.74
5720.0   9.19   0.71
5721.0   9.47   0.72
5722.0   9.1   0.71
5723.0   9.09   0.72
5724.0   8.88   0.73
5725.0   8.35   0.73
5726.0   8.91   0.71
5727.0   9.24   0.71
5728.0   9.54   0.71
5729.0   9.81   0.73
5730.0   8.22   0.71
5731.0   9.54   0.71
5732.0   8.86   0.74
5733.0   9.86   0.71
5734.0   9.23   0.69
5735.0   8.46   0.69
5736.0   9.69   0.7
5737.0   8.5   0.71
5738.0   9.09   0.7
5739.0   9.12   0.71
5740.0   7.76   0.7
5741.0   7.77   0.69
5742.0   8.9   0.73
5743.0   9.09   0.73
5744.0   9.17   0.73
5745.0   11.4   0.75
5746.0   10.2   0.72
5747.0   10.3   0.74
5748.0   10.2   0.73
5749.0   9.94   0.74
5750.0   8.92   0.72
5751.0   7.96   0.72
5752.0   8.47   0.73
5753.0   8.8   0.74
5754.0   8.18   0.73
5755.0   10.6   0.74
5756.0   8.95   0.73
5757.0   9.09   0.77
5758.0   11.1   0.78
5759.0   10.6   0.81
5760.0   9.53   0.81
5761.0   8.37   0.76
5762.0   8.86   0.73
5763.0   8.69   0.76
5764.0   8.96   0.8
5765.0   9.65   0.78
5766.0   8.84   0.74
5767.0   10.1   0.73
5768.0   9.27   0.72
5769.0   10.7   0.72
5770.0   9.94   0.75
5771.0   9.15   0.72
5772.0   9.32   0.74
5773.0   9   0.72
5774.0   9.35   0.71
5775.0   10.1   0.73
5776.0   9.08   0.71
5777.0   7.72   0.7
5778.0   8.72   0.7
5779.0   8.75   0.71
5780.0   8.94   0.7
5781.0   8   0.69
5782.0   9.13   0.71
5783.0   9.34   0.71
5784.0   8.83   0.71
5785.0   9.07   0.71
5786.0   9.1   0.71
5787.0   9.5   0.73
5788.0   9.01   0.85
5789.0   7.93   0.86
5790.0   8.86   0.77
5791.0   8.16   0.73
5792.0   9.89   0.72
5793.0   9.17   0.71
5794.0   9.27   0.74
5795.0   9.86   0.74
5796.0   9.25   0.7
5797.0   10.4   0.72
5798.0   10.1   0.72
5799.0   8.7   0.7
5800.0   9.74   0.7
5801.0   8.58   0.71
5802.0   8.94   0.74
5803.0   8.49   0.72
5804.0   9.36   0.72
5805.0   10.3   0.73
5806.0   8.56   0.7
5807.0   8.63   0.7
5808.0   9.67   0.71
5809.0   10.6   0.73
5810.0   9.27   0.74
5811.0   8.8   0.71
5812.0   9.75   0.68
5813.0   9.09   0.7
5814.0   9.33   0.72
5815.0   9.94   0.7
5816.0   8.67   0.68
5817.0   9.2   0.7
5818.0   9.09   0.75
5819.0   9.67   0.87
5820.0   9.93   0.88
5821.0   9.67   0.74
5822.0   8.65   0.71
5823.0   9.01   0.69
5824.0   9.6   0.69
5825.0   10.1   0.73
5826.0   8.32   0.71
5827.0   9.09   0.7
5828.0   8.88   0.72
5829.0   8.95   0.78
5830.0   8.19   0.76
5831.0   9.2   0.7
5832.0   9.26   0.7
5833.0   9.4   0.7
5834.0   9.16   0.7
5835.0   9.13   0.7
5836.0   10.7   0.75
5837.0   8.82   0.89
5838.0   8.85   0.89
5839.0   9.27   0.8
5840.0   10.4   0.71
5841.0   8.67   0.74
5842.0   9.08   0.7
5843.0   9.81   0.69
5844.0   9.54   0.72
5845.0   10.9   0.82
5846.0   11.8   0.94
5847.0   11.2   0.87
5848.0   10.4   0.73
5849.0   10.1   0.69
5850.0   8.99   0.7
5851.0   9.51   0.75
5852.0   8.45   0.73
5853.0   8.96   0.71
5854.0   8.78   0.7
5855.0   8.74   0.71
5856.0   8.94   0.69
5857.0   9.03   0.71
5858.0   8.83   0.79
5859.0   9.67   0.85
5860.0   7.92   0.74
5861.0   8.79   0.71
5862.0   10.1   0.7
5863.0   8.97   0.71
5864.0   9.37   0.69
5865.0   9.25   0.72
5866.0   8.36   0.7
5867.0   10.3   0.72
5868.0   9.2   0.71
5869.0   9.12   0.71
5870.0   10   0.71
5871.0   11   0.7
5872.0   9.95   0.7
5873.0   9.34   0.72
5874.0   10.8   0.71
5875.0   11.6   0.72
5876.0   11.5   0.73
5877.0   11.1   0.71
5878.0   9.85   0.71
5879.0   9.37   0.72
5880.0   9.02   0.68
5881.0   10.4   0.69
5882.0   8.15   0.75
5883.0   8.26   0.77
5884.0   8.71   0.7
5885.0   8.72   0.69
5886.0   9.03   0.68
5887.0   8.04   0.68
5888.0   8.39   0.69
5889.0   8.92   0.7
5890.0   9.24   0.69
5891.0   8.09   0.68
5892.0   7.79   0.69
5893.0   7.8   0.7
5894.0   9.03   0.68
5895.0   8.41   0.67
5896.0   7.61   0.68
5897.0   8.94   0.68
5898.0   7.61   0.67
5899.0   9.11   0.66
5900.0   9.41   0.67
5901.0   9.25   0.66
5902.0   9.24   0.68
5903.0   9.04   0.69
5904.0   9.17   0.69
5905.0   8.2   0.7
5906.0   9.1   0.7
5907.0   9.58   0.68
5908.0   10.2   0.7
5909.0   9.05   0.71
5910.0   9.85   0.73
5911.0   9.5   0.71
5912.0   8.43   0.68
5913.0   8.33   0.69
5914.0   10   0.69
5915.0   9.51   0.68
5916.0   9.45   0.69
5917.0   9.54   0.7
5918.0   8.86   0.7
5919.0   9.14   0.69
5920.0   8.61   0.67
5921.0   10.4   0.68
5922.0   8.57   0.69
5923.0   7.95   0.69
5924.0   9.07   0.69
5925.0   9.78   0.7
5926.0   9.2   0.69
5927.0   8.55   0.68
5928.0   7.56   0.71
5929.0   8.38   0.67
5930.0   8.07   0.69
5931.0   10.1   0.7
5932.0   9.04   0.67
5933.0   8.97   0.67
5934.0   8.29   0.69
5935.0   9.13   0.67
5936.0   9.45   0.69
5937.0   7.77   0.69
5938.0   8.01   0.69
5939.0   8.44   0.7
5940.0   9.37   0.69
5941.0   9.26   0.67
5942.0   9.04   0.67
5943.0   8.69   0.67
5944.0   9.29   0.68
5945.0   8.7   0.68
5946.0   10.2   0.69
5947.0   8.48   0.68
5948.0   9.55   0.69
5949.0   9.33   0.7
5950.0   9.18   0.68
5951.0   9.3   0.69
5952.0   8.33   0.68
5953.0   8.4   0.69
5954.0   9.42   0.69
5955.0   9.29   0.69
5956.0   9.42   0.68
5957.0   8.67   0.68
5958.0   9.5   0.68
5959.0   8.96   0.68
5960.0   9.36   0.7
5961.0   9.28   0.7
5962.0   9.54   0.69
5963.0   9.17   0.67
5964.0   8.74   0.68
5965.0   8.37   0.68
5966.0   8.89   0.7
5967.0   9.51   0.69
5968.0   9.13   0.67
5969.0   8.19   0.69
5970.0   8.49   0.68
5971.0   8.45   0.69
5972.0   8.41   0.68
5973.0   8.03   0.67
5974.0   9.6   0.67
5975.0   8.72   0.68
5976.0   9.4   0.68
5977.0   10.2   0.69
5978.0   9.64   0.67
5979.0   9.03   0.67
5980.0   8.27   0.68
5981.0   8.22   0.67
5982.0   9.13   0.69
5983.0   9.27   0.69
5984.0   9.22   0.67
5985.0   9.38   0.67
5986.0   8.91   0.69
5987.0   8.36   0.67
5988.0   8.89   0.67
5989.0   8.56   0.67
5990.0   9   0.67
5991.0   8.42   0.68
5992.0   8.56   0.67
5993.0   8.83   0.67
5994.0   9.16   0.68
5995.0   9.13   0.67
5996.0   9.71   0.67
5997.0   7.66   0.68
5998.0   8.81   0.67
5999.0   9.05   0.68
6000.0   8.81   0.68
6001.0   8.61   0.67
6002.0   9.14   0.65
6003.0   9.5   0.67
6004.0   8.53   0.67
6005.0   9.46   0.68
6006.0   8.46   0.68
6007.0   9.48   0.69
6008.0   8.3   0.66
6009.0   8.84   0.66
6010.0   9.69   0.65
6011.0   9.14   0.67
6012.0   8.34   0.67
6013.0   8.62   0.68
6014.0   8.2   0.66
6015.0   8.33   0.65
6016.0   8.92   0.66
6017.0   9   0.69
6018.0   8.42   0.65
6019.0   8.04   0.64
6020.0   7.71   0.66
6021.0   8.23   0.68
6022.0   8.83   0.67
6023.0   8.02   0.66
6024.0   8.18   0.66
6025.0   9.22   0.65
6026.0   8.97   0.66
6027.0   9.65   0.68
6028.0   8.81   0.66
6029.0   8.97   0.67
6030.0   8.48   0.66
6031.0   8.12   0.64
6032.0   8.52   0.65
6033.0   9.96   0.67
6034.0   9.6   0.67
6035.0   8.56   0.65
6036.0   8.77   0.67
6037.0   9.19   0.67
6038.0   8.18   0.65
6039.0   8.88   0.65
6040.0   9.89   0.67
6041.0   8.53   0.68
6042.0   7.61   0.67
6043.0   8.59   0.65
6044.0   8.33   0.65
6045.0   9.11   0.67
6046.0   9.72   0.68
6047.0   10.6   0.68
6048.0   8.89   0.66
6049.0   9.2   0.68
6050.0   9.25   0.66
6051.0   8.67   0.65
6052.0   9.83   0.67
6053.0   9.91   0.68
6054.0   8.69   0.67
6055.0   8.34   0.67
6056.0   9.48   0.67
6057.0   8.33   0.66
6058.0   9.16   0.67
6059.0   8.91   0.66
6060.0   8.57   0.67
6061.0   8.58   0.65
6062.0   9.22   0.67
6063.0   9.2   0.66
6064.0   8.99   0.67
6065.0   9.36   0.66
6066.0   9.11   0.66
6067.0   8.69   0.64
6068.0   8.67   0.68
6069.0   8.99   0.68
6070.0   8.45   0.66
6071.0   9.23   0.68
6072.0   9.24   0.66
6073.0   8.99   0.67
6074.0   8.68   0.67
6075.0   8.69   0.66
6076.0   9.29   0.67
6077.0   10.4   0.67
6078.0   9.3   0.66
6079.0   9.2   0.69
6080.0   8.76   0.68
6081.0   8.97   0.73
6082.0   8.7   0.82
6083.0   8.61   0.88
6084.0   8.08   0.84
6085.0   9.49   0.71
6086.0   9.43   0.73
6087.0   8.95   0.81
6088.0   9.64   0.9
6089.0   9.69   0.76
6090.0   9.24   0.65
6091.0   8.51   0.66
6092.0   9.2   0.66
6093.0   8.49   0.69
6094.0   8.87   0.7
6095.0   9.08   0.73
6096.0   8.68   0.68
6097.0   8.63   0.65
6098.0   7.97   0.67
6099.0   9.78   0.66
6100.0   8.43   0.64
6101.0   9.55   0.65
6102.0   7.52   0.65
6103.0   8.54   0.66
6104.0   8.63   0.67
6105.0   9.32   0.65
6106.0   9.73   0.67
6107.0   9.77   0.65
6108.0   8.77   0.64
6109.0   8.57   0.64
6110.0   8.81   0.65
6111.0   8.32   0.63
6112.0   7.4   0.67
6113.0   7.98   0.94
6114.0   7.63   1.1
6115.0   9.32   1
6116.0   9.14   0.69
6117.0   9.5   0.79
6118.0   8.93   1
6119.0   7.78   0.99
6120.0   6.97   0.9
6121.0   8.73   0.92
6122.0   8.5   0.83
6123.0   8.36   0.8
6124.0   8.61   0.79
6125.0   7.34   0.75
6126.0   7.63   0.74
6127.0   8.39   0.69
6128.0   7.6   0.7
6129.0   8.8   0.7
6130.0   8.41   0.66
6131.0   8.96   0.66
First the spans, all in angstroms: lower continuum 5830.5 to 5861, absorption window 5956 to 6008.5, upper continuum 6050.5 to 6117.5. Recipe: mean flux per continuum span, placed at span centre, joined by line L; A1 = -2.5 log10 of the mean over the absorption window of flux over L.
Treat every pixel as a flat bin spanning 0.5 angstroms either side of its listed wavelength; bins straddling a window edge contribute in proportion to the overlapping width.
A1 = 0.03 mag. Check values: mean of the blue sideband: 9.44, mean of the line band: 8.93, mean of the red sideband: 8.92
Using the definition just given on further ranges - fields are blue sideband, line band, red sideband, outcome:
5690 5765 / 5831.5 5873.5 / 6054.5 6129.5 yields -0.05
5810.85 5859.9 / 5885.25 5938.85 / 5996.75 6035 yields 0.03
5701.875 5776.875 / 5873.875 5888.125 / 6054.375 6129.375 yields -0.05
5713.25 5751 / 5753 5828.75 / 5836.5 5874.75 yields 0.02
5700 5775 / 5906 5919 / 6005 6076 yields -0.04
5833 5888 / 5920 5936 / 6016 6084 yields 0.05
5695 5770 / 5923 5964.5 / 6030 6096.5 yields 0.01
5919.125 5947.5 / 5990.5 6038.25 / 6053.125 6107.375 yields 0.02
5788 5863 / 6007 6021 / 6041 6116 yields 0.05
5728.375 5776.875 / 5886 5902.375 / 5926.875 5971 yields 0.06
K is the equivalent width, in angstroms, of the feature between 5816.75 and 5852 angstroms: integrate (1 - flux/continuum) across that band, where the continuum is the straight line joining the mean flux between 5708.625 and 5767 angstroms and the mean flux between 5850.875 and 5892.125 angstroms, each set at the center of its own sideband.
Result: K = -0.8 angstroms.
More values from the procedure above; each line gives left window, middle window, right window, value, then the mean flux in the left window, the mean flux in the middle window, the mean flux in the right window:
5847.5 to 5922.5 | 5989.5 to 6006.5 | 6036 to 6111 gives 0.4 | 9.2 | 8.87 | 8.97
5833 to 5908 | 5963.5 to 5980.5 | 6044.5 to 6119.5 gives 0.5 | 9.3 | 8.89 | 8.95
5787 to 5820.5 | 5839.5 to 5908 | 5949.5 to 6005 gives -1.1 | 9.28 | 9.3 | 8.95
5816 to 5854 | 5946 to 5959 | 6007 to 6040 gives -0.2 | 9.44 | 9.11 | 8.74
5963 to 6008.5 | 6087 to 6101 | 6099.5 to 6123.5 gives -0.5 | 8.88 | 8.96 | 8.59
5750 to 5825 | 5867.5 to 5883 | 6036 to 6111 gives -1.4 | 9.23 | 9.97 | 8.97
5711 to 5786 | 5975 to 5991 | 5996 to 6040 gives -0.3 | 9.23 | 9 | 8.77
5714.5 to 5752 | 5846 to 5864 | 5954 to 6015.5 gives -0.5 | 9.23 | 9.33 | 8.92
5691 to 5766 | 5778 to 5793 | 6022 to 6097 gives 0.4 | 9.19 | 8.9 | 8.97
